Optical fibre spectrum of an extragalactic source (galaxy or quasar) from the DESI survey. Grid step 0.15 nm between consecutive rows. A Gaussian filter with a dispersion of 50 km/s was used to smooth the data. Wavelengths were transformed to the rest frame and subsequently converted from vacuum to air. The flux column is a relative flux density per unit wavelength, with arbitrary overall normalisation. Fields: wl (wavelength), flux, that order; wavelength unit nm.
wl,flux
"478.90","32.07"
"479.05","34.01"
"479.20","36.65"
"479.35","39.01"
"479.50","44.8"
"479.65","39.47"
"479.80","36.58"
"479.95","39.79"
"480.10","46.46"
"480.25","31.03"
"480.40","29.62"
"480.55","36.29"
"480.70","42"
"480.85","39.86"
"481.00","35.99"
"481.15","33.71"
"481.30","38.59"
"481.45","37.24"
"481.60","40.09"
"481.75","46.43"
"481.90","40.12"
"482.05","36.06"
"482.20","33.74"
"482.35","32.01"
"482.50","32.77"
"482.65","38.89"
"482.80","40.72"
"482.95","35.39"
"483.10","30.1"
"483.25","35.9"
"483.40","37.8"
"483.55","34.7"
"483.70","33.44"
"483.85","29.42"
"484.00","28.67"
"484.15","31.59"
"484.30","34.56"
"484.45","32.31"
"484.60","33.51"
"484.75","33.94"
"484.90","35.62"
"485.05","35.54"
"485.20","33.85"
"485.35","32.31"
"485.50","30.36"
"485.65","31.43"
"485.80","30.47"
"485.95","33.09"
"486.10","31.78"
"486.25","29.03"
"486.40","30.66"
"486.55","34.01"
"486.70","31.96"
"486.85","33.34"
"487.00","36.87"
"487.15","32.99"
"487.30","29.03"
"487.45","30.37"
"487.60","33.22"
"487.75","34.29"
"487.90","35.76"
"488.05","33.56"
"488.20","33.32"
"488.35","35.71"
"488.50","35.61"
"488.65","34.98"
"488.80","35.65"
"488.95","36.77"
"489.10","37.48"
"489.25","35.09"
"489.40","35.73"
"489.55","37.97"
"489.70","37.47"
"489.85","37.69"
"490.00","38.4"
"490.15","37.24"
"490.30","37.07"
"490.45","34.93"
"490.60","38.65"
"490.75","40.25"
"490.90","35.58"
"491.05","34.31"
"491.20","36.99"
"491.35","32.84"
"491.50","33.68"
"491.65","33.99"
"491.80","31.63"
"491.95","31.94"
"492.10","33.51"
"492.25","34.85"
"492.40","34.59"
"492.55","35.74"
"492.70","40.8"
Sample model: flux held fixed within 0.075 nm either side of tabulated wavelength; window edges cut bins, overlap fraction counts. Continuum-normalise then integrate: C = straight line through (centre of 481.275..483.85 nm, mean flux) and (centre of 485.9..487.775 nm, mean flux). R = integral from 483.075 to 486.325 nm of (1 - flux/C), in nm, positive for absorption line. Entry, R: 0.15 nm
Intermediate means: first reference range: 36.5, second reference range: 32.3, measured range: 32.7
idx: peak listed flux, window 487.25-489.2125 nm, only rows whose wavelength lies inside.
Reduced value 37.48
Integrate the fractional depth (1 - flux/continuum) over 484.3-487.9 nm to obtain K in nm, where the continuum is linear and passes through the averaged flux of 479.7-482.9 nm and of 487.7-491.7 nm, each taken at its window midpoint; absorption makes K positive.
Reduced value 0.39 nm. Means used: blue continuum 37.5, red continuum 36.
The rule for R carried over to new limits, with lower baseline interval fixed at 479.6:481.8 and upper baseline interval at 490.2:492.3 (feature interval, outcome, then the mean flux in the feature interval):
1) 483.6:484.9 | 0.16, 32.4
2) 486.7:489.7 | 0.11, 34.6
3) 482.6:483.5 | 0.03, 36.4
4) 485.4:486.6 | 0.17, 31.3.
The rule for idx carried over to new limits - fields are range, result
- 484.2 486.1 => 35.62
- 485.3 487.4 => 36.87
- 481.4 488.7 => 46.43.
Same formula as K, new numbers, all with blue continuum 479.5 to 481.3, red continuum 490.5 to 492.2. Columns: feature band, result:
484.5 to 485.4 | 0.06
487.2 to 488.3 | 0.09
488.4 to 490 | -0.05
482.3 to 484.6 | 0.19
